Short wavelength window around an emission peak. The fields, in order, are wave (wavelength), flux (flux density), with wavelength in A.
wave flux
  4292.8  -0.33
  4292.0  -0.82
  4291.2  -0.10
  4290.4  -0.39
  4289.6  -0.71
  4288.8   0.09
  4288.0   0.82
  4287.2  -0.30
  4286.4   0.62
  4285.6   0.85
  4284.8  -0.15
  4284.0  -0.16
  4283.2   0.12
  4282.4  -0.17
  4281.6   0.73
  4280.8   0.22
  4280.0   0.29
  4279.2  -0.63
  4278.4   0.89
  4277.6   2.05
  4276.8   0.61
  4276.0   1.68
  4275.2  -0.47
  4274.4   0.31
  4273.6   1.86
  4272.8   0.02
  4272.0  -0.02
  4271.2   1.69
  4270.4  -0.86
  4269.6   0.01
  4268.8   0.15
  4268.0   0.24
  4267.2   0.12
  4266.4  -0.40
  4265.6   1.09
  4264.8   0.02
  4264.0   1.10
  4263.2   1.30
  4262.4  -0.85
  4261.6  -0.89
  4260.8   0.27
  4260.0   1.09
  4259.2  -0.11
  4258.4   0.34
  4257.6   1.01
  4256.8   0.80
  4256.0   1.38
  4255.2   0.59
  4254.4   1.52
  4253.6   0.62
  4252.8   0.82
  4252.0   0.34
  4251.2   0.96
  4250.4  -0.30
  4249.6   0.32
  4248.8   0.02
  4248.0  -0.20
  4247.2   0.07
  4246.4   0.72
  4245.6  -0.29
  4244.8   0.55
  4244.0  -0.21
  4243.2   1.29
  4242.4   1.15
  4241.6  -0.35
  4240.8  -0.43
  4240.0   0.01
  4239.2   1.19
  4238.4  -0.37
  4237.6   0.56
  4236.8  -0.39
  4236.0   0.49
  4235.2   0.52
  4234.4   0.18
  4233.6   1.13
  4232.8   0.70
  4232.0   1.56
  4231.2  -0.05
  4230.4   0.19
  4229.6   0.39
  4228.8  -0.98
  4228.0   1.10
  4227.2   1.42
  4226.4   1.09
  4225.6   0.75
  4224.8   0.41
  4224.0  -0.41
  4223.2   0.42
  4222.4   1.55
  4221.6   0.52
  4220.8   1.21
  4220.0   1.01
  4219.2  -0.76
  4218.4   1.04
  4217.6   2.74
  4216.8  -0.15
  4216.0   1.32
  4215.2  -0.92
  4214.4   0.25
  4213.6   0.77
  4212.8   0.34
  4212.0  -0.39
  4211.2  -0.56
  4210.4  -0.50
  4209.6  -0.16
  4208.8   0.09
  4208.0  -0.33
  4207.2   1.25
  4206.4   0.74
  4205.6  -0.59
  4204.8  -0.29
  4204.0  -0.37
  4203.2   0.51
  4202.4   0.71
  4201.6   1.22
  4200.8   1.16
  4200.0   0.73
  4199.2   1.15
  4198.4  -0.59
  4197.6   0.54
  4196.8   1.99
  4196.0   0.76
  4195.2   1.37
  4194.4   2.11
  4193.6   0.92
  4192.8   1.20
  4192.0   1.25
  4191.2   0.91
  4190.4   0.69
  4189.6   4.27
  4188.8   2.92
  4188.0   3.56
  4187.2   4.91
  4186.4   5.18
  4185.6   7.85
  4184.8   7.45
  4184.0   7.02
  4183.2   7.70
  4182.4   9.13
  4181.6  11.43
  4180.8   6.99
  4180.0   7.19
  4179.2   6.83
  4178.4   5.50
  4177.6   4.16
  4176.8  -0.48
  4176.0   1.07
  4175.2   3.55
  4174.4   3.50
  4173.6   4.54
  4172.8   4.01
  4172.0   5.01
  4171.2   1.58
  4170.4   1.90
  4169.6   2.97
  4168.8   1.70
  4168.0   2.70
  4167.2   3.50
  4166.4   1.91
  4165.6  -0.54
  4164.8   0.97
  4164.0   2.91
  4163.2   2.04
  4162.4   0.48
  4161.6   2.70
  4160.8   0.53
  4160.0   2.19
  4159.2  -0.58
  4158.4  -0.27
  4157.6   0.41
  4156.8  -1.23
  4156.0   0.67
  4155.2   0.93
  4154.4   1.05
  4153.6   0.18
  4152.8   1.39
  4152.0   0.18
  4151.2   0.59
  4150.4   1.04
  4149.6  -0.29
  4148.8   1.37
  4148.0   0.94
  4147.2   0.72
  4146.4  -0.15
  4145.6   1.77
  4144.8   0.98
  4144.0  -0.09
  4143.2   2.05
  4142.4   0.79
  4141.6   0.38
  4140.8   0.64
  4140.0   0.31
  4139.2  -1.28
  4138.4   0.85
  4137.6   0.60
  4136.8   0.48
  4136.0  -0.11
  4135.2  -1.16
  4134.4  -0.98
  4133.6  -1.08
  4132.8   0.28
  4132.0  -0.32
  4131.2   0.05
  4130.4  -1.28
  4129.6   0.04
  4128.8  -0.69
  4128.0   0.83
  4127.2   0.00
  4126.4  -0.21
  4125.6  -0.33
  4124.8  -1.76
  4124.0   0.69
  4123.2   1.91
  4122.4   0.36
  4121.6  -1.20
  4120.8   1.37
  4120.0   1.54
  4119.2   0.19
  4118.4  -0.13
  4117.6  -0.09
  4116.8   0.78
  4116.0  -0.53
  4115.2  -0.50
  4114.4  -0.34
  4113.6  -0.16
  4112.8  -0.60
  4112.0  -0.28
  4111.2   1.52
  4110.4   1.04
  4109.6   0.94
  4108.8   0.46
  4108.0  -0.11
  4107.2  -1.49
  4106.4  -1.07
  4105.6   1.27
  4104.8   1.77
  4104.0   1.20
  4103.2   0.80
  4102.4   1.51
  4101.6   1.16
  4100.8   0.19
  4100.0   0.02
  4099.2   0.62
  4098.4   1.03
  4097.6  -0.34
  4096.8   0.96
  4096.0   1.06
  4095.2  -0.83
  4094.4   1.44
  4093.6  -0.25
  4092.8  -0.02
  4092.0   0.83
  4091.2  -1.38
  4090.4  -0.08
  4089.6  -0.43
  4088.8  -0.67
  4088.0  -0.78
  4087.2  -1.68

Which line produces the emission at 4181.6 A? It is Lyman alpha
